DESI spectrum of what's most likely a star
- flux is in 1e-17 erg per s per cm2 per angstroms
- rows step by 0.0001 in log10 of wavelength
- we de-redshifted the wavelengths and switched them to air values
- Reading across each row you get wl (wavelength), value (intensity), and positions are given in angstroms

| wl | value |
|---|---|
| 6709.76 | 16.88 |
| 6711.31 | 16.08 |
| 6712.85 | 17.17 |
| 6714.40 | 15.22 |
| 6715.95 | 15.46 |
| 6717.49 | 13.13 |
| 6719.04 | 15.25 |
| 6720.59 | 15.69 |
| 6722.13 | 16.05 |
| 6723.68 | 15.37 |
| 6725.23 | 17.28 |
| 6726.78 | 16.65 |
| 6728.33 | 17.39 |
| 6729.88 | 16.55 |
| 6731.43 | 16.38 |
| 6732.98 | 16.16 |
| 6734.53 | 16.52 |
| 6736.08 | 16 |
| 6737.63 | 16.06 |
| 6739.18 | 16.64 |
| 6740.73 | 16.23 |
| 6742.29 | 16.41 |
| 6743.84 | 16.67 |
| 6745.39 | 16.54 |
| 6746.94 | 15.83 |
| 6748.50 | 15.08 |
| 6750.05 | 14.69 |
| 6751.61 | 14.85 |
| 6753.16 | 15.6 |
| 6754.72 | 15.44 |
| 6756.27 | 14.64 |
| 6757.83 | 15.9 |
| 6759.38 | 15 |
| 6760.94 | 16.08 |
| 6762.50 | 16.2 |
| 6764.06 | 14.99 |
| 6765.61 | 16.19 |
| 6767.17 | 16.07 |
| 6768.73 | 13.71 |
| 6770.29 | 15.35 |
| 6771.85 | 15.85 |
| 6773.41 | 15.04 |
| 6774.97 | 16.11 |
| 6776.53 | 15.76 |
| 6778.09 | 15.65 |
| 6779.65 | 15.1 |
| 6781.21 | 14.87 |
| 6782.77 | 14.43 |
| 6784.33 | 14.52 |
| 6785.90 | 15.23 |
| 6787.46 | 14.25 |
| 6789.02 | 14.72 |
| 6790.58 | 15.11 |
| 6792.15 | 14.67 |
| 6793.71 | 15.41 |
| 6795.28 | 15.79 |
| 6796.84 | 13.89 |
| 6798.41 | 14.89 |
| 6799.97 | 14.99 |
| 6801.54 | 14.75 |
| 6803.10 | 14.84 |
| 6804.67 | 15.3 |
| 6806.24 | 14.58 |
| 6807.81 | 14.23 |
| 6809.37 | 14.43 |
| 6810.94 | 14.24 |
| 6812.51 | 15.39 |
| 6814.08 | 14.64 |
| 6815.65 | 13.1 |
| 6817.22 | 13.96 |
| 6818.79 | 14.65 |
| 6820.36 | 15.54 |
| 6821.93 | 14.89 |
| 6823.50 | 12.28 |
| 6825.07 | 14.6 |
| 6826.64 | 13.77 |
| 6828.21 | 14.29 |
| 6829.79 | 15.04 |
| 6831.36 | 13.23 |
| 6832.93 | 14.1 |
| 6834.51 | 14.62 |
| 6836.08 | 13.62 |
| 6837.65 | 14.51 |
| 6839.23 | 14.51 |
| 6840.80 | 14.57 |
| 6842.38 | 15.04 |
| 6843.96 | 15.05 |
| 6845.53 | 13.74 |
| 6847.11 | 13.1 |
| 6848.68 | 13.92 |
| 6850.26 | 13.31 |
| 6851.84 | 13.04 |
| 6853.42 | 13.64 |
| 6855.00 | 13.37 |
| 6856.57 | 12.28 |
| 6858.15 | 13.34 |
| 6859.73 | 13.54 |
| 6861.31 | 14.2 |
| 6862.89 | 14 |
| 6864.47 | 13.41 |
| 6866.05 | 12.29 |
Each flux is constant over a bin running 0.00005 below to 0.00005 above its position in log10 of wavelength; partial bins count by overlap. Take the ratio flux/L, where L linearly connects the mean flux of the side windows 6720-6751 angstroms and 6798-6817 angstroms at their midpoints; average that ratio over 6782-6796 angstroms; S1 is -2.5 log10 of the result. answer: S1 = 0.01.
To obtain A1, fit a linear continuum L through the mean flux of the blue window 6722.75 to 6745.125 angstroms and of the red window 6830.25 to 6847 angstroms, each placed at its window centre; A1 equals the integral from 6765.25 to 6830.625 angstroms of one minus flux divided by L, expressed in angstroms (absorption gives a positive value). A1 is 1.4 angstroms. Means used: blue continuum 16.4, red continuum 14.3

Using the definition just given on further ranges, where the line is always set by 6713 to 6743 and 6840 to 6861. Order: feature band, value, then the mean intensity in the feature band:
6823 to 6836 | 0.1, 14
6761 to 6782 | -0.4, 15.5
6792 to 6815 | -0.3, 14.8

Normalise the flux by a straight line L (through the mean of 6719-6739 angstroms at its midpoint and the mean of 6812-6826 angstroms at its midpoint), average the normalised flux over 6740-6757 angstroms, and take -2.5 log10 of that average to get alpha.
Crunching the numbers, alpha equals 0.02 mag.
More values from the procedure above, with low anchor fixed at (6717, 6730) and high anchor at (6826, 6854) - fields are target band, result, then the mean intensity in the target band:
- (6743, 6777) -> -0.01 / 15.5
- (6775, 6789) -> 0.00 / 15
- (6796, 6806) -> -0.01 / 14.8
